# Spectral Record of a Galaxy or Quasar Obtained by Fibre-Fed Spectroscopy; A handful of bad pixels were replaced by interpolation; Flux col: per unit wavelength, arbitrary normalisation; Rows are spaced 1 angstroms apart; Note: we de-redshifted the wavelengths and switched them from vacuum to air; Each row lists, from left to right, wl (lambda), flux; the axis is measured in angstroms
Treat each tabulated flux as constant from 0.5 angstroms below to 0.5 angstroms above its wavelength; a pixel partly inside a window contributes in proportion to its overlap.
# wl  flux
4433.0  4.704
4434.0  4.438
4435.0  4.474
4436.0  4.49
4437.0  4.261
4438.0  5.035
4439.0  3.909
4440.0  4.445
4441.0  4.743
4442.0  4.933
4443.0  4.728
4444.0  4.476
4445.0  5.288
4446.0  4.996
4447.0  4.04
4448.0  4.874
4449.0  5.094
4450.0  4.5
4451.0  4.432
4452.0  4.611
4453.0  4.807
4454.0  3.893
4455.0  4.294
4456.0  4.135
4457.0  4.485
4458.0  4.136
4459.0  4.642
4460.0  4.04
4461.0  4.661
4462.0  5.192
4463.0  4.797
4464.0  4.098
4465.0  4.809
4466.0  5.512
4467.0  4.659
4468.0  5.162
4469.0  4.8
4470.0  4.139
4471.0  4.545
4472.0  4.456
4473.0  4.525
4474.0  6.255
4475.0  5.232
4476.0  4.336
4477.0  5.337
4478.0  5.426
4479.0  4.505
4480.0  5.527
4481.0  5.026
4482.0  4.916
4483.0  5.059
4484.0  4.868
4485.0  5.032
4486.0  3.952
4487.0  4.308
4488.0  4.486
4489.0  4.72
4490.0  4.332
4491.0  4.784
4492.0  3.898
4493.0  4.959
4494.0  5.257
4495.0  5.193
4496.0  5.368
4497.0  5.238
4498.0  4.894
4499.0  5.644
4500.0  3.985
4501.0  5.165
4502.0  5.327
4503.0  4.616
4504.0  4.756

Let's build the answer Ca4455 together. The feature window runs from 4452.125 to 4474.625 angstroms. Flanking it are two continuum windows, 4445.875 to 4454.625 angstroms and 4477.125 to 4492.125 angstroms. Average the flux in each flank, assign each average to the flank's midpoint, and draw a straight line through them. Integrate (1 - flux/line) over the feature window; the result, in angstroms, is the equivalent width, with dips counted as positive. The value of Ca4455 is 0.0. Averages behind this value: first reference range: 4.56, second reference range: 4.76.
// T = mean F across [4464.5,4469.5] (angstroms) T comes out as 4.99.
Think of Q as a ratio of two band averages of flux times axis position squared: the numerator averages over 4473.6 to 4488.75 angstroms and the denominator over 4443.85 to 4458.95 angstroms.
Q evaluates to 1.10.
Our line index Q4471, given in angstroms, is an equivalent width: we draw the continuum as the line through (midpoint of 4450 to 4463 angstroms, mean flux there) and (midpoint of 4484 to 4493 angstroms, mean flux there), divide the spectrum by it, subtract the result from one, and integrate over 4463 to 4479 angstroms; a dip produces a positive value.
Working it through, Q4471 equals -1.4 angstroms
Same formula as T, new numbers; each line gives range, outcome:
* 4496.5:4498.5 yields 5.07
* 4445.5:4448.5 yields 4.64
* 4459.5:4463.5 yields 4.67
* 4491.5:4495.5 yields 4.83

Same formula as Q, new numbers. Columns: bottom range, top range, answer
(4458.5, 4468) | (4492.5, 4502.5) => 1.09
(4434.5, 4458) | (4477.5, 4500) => 1.09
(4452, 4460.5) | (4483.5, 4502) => 1.13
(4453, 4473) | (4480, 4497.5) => 1.07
